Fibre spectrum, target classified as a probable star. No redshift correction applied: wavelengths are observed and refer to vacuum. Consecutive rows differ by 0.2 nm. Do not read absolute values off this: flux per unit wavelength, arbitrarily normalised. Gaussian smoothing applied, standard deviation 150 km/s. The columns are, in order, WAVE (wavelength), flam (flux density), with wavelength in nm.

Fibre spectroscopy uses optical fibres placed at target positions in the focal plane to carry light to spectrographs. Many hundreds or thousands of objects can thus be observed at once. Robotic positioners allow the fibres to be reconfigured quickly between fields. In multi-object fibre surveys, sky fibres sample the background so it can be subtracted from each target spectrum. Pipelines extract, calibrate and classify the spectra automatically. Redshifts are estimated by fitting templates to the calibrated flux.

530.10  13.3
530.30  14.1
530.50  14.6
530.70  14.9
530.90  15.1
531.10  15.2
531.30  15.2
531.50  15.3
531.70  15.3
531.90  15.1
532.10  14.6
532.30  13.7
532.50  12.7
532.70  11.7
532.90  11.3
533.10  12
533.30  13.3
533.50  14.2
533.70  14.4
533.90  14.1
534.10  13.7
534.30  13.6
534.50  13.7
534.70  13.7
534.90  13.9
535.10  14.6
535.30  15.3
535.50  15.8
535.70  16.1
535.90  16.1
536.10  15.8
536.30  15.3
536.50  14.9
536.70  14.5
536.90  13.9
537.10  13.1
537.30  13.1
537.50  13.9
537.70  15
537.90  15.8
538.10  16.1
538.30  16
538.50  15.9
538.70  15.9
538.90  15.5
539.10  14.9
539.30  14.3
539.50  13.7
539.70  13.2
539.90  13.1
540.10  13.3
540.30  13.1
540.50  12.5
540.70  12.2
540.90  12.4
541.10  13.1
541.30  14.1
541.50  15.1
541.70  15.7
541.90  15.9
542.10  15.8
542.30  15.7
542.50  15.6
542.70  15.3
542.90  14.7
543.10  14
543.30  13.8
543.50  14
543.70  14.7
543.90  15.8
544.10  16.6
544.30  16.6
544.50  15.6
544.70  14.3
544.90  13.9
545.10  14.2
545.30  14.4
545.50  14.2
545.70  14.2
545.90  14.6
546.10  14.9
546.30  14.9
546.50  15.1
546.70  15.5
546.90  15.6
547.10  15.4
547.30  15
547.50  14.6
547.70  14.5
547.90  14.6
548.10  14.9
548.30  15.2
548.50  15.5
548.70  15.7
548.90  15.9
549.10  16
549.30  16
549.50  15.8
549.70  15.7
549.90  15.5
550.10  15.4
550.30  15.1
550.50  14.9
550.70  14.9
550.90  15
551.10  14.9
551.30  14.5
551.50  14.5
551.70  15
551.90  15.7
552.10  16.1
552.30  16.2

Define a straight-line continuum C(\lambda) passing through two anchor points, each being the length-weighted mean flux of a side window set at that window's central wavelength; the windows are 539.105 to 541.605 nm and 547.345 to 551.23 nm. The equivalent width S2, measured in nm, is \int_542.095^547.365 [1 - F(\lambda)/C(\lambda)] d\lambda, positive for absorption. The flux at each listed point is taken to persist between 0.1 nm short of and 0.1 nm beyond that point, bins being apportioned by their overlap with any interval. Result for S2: -0.242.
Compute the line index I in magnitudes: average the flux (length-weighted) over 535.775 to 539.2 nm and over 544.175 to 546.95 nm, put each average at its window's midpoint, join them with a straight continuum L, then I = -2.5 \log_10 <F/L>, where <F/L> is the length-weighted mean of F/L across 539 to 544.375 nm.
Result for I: 0.04 mag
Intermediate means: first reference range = 15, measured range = 14.4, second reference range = 14.9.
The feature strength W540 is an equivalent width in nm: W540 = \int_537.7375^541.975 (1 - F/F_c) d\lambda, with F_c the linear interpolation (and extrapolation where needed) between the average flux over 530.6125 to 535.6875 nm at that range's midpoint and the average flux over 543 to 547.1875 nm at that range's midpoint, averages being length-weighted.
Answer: 0.05 nm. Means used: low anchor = 14.1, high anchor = 14.9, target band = 14.4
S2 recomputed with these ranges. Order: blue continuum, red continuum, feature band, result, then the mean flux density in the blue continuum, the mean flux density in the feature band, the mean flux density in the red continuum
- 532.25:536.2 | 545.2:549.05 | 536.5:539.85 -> -0.085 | 14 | 14.7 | 15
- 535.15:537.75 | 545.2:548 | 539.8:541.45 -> 0.198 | 14.8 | 13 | 14.8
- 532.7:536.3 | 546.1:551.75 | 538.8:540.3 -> 0.061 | 14.2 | 13.9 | 15.2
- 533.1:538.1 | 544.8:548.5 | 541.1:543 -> -0.072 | 14.5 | 15.2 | 14.8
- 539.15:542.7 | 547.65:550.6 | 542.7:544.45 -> -0.065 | 14.1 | 15.1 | 15.4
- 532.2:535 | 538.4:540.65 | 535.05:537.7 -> -0.225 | 13.3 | 14.8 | 14.1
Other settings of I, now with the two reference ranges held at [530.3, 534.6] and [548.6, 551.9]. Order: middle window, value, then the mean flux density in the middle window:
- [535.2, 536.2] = -0.115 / 15.8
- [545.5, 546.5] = 0.025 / 14.7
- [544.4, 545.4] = 0.032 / 14.5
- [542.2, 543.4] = -0.007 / 14.8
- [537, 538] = 0.014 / 14.2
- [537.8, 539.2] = -0.093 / 15.7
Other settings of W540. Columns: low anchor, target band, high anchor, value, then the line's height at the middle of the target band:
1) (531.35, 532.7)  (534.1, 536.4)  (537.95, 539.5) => 0.00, 14.8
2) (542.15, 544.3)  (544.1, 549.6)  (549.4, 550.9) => 0.04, 15.2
